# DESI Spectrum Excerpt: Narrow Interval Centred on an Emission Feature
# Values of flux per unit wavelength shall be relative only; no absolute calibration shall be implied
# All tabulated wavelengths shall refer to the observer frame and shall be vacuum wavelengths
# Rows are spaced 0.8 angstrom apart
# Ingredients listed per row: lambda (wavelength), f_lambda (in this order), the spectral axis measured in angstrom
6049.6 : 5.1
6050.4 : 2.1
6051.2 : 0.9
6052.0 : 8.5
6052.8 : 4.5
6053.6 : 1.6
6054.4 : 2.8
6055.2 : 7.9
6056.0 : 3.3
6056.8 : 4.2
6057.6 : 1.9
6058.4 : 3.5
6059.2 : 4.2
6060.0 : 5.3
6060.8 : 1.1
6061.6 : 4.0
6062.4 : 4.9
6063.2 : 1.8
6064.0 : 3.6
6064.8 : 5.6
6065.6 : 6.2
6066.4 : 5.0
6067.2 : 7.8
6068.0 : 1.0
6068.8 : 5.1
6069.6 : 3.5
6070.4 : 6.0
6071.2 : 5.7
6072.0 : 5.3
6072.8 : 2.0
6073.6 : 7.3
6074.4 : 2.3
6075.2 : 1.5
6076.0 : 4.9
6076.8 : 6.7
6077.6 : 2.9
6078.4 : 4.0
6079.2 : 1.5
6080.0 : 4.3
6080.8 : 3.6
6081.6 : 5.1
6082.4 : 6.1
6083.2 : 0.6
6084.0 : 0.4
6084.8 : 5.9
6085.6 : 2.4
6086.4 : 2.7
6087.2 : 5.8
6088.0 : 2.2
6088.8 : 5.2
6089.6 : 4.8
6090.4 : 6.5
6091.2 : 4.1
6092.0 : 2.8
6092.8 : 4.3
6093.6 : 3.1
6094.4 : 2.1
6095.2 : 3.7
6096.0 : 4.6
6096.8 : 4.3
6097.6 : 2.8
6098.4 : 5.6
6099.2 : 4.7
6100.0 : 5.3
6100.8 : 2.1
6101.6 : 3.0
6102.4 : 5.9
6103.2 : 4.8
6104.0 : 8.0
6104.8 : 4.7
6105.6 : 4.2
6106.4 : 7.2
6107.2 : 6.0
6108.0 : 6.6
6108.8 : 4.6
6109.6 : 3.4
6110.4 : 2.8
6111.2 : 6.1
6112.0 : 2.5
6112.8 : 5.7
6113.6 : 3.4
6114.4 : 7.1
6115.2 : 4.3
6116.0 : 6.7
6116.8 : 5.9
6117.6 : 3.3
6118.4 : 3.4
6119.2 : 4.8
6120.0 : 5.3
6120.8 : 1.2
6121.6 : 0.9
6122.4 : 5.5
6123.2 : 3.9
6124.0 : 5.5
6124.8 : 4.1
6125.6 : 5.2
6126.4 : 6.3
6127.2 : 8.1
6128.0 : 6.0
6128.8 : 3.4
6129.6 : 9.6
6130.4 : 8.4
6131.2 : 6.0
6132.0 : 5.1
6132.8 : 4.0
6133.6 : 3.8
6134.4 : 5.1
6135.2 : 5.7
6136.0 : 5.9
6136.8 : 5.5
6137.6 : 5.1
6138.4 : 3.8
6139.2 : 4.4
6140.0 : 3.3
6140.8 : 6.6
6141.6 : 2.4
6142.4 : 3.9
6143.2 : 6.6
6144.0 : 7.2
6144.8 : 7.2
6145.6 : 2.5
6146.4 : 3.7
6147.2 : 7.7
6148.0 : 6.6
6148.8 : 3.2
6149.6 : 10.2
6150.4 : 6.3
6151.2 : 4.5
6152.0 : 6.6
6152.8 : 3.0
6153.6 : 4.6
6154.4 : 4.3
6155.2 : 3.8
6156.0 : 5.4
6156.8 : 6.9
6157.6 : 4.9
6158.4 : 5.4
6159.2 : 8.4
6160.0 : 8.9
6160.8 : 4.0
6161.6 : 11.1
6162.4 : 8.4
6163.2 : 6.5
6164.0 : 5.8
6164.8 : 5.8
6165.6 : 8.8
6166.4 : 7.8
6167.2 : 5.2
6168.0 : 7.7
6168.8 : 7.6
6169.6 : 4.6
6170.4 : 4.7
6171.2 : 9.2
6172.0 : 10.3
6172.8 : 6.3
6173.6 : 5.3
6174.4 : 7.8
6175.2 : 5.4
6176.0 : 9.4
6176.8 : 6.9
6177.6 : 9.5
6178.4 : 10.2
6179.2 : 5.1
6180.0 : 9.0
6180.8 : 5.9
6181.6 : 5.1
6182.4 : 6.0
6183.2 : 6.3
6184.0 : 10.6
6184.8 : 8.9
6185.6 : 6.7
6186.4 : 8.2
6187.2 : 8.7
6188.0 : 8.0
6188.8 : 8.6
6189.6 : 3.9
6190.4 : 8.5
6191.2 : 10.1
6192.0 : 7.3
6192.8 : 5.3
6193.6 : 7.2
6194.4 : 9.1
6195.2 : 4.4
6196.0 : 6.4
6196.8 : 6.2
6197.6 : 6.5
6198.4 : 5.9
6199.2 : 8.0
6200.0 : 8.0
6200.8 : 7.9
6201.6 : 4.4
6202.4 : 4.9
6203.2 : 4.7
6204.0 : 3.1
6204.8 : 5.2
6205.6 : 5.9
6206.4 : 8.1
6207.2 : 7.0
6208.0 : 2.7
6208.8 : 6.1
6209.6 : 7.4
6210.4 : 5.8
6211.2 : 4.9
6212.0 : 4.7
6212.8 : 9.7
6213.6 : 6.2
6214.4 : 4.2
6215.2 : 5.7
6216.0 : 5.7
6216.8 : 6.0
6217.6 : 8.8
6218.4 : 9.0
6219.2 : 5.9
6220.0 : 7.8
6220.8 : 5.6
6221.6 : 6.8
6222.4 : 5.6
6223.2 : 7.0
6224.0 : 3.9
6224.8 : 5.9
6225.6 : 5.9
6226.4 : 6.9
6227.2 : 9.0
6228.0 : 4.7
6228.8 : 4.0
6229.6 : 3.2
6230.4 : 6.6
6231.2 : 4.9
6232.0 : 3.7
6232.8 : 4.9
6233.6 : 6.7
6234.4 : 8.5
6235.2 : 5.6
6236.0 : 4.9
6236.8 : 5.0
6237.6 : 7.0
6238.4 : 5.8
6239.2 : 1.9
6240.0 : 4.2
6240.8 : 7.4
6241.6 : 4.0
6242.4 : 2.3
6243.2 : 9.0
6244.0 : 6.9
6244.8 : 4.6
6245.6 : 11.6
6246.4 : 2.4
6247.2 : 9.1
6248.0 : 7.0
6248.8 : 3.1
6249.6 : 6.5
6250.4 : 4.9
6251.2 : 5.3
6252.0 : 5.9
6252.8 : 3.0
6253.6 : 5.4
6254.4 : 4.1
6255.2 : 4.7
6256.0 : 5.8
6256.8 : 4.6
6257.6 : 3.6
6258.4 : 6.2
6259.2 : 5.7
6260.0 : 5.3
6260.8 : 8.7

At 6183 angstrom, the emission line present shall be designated Mg II 2798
